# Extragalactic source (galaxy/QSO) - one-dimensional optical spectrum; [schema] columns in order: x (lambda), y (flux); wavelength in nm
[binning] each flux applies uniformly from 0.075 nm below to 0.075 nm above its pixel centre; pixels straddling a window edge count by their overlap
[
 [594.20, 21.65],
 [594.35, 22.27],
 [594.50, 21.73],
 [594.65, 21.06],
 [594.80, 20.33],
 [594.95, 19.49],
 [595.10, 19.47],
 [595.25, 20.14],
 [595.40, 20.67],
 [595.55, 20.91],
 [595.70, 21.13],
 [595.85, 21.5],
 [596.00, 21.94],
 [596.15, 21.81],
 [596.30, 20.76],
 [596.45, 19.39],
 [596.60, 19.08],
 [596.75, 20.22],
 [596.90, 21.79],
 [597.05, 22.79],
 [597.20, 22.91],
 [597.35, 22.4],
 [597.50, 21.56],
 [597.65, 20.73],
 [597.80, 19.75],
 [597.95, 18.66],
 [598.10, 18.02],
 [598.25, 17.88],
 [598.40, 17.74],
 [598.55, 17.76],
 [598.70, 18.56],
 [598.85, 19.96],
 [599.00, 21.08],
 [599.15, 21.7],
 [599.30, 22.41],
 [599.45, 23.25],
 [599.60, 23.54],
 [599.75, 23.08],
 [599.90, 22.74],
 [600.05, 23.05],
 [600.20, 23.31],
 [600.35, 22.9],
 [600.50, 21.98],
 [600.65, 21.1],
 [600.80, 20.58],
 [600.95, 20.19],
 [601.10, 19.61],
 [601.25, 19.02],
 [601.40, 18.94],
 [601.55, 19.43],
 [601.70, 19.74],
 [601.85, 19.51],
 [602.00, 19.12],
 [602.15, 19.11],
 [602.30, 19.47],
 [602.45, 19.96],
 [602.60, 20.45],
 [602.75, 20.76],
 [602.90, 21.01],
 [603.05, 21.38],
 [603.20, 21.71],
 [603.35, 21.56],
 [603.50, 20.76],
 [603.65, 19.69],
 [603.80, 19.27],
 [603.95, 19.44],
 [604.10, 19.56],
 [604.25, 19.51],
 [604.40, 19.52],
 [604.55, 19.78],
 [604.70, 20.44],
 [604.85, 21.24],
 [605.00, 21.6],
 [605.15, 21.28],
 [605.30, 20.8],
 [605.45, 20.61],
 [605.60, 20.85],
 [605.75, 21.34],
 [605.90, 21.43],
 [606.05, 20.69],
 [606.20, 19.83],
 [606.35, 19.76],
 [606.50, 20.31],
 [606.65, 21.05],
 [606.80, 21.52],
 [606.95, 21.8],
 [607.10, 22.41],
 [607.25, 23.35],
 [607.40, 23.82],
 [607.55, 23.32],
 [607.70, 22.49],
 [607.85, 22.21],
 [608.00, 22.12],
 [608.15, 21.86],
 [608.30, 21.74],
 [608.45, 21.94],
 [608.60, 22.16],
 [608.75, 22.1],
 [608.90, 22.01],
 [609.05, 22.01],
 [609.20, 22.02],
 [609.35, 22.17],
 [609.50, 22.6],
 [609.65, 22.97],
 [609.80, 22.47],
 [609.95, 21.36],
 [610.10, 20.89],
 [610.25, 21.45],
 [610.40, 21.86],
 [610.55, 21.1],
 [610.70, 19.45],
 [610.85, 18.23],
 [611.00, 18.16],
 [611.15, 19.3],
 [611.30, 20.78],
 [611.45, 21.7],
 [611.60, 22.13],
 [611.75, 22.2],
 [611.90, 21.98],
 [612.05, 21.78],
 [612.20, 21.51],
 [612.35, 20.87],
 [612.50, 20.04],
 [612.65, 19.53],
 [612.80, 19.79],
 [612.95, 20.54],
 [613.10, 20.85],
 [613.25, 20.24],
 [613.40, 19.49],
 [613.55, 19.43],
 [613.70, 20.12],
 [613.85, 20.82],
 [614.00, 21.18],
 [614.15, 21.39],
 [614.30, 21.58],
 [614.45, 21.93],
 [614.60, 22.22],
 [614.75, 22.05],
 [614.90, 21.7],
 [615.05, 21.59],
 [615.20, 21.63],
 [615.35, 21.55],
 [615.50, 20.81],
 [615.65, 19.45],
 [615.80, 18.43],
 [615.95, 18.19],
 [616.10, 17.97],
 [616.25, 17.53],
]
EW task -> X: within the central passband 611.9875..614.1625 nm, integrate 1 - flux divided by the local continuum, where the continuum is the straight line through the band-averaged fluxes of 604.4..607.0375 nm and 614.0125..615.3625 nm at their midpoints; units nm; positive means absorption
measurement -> 0.11 nm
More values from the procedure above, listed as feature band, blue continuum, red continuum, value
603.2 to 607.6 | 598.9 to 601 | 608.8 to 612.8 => 0.154 nm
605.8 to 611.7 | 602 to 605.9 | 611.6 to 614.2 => -0.261 nm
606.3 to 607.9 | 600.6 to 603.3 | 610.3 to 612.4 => -0.123 nm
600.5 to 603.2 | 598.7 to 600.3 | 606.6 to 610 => 0.264 nm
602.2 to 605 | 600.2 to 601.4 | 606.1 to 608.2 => 0.123 nm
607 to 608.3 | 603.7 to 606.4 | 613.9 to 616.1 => -0.134 nm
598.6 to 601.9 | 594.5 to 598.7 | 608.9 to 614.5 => -0.104 nm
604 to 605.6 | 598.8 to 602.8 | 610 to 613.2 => 0.032 nm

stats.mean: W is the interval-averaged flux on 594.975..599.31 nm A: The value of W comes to 20.4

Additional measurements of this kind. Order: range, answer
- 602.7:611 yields 21.2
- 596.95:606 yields 20.6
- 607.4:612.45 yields 21.6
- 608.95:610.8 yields 21.7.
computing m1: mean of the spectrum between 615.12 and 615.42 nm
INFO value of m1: 21.6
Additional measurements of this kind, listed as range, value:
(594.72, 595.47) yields 20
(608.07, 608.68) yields 21.9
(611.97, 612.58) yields 21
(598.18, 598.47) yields 17.8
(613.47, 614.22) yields 20.6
